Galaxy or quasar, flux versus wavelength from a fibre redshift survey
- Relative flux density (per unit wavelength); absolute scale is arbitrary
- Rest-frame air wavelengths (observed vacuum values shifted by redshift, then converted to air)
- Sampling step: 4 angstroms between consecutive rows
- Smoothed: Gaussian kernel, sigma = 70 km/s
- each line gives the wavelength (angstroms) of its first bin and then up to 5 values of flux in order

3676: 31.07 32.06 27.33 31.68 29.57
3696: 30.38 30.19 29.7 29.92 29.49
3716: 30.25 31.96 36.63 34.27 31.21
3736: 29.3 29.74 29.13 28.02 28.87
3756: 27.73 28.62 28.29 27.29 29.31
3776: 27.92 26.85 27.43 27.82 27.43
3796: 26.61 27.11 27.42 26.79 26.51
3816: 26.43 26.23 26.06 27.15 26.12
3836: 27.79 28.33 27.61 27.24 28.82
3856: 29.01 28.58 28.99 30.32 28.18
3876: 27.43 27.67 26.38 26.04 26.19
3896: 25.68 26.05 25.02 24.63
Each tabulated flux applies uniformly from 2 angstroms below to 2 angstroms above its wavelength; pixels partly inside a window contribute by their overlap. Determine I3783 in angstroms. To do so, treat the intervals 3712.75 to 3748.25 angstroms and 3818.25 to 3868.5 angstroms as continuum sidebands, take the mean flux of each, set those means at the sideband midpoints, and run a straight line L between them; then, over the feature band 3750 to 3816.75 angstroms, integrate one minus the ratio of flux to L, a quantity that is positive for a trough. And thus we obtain 4.65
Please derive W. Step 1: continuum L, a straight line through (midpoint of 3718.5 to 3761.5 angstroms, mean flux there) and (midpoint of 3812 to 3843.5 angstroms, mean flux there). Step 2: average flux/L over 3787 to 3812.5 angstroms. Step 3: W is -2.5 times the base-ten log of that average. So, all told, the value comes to 0.04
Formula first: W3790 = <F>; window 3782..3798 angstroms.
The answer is 27.3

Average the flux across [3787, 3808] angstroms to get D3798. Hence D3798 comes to 27.2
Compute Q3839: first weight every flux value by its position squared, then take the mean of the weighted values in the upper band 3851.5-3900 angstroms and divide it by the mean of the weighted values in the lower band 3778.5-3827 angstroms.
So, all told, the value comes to 1.07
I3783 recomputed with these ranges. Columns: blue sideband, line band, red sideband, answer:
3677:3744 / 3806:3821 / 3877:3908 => 0.87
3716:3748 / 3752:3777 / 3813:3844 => 1.37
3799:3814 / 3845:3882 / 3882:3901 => -2.93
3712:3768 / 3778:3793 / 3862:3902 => 0.96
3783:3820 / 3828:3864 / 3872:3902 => -1.55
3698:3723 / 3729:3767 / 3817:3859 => 0.68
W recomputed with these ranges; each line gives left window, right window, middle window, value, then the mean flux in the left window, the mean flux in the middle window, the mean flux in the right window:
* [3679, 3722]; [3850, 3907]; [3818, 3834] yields 0.07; 30.2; 26.4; 27.4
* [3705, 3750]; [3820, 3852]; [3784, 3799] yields 0.06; 30.9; 27.3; 27.2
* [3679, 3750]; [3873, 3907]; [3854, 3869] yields -0.08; 30.6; 29.2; 26.3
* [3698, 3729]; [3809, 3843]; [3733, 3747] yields 0.03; 31.5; 29.4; 26.8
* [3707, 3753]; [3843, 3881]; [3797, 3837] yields 0.10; 30.8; 26.7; 28.4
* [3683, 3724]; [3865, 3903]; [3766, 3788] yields 0.05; 30.4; 27.8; 27.1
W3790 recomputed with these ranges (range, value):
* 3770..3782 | 28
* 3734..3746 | 29.4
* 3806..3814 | 26.6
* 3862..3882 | 28.5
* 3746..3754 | 28.4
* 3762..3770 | 27.8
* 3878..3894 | 26.6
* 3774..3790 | 27.5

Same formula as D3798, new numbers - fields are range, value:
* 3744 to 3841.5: 27.5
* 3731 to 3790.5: 28.4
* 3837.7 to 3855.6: 28.1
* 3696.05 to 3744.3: 31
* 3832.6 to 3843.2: 27.8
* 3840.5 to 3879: 28.4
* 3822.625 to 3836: 26.7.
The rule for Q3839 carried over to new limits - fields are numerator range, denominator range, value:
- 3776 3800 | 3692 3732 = 0.91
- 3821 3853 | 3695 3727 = 0.94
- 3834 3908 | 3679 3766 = 0.98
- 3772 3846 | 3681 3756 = 0.94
